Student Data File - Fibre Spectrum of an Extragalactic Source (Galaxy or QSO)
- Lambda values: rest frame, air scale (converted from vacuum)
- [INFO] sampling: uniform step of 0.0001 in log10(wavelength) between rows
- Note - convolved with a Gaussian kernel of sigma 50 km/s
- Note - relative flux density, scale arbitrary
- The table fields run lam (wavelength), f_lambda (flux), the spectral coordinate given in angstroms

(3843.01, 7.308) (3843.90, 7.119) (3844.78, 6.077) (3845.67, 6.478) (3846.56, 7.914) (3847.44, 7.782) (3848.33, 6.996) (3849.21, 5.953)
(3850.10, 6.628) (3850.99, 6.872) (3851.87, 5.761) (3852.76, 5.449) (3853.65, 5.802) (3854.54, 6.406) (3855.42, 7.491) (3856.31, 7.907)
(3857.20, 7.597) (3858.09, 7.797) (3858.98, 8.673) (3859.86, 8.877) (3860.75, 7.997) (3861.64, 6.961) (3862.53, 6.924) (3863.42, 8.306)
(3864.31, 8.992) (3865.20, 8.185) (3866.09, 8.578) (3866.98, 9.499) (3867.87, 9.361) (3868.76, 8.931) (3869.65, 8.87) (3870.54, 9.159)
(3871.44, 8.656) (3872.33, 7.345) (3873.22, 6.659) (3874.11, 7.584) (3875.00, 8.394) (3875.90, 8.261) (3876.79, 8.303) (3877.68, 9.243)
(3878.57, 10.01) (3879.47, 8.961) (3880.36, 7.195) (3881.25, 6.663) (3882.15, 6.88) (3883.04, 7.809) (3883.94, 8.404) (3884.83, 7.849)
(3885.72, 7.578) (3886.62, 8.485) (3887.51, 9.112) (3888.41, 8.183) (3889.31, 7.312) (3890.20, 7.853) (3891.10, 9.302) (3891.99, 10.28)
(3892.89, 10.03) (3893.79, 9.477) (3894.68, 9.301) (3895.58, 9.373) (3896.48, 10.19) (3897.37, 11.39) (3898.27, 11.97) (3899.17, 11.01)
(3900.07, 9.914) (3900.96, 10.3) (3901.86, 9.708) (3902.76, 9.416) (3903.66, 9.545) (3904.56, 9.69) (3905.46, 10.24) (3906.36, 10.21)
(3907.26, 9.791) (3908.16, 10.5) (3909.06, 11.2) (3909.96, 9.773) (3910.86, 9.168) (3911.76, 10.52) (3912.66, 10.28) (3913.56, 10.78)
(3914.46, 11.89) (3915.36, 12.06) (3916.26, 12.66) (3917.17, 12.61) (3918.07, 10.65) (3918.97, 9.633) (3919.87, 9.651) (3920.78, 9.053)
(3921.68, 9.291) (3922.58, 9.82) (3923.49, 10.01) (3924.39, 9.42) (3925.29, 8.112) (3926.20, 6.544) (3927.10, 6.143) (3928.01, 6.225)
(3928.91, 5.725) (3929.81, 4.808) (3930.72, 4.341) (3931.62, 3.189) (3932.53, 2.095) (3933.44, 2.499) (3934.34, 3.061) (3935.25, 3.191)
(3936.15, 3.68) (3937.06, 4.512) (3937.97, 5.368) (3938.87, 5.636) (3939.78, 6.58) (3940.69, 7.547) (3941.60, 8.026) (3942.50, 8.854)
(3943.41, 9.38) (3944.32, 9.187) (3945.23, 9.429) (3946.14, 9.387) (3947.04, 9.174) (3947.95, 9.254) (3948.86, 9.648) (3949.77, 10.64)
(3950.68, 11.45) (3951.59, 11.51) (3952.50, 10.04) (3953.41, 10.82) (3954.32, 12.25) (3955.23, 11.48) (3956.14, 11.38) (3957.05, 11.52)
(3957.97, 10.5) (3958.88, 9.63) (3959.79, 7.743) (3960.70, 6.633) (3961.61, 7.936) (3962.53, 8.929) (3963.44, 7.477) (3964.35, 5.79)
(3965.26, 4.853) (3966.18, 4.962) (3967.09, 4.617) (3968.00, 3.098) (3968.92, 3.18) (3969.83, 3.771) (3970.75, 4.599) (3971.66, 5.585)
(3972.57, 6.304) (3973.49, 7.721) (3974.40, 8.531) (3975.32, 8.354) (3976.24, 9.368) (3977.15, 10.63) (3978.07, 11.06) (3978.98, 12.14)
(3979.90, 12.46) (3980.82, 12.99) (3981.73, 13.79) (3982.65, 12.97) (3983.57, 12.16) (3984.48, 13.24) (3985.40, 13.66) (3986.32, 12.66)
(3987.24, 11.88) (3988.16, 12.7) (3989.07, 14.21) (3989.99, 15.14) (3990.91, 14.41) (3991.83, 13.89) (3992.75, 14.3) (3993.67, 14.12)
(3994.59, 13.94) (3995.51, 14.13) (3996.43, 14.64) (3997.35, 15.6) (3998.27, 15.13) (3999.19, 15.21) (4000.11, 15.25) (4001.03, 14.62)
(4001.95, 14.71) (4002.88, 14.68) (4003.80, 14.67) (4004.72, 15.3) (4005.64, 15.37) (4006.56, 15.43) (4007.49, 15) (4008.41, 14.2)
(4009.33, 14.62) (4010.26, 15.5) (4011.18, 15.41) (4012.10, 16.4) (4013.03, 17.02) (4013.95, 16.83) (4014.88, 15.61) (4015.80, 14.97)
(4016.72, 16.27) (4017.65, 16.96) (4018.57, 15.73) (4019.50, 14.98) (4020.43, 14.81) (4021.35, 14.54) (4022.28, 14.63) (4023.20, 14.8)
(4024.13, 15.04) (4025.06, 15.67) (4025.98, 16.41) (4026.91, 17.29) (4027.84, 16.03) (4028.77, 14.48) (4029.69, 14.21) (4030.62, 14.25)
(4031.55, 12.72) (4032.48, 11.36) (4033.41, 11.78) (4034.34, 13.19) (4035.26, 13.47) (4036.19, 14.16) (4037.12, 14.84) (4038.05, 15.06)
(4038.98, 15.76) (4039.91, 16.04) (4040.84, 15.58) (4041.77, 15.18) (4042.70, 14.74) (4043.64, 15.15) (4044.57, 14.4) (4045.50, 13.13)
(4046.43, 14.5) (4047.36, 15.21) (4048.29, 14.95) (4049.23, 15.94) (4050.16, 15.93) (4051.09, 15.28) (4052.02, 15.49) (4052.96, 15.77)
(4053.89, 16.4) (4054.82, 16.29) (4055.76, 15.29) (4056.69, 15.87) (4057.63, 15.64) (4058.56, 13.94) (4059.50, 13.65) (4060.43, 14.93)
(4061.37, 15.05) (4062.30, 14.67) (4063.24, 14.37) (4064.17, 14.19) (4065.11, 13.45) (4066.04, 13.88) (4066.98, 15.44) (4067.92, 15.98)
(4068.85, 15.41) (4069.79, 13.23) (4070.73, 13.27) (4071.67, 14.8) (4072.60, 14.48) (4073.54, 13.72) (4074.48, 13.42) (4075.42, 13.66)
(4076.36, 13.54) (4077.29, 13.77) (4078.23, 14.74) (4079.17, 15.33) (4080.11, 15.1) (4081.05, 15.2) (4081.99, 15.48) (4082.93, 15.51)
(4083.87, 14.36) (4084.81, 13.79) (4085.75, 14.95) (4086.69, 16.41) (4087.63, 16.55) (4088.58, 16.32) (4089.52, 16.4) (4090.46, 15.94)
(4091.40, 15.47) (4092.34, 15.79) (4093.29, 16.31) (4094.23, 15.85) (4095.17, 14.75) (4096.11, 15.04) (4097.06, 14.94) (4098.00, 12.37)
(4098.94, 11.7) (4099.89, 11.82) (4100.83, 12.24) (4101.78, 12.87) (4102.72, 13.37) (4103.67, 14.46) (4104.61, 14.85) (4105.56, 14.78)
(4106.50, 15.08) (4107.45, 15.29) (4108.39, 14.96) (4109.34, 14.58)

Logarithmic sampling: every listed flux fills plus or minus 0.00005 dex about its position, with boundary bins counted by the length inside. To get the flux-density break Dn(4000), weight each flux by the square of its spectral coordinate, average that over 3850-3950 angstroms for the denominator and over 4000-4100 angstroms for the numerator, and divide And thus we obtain 1.92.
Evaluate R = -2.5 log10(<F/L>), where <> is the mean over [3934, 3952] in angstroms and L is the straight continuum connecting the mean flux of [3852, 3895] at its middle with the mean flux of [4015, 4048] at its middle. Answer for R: 0.388 mag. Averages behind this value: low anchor 8.17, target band 7.8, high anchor 14.8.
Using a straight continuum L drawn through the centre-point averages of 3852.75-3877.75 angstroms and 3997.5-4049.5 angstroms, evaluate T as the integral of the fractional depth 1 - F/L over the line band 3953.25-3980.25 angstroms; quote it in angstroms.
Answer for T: 9.53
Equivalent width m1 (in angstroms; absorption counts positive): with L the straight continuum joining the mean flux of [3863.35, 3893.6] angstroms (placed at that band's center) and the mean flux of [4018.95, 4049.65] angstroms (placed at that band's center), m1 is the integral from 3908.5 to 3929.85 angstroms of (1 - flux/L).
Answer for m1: 1.1 angstroms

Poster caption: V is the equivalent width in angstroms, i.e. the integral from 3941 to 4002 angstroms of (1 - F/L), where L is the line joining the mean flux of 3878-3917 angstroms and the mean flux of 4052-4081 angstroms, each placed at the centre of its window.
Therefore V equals 7.2 angstroms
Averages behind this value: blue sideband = 9.61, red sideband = 14.7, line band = 10.5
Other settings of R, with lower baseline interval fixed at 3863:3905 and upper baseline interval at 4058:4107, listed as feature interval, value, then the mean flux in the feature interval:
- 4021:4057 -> -0.12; 14.9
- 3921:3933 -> 0.45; 6.63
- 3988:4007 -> -0.21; 14.7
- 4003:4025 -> -0.22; 15.4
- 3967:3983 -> 0.34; 8.46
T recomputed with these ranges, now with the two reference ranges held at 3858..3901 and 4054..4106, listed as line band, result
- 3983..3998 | -2.27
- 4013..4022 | -2.05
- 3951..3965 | 1.88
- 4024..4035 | -1.00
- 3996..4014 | -4.10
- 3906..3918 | -1.50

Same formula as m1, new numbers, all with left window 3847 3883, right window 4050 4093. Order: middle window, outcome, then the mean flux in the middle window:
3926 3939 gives 7.4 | 4.4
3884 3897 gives -0.3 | 8.89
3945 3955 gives 0.4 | 10.4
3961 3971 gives 5.2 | 5.41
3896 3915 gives -2.4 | 10.4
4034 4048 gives -0.8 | 14.7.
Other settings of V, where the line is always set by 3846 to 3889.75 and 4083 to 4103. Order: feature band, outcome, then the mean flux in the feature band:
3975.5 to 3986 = -0.8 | 12.1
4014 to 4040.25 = -4.6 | 14.8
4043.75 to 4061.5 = -2.3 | 15.1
